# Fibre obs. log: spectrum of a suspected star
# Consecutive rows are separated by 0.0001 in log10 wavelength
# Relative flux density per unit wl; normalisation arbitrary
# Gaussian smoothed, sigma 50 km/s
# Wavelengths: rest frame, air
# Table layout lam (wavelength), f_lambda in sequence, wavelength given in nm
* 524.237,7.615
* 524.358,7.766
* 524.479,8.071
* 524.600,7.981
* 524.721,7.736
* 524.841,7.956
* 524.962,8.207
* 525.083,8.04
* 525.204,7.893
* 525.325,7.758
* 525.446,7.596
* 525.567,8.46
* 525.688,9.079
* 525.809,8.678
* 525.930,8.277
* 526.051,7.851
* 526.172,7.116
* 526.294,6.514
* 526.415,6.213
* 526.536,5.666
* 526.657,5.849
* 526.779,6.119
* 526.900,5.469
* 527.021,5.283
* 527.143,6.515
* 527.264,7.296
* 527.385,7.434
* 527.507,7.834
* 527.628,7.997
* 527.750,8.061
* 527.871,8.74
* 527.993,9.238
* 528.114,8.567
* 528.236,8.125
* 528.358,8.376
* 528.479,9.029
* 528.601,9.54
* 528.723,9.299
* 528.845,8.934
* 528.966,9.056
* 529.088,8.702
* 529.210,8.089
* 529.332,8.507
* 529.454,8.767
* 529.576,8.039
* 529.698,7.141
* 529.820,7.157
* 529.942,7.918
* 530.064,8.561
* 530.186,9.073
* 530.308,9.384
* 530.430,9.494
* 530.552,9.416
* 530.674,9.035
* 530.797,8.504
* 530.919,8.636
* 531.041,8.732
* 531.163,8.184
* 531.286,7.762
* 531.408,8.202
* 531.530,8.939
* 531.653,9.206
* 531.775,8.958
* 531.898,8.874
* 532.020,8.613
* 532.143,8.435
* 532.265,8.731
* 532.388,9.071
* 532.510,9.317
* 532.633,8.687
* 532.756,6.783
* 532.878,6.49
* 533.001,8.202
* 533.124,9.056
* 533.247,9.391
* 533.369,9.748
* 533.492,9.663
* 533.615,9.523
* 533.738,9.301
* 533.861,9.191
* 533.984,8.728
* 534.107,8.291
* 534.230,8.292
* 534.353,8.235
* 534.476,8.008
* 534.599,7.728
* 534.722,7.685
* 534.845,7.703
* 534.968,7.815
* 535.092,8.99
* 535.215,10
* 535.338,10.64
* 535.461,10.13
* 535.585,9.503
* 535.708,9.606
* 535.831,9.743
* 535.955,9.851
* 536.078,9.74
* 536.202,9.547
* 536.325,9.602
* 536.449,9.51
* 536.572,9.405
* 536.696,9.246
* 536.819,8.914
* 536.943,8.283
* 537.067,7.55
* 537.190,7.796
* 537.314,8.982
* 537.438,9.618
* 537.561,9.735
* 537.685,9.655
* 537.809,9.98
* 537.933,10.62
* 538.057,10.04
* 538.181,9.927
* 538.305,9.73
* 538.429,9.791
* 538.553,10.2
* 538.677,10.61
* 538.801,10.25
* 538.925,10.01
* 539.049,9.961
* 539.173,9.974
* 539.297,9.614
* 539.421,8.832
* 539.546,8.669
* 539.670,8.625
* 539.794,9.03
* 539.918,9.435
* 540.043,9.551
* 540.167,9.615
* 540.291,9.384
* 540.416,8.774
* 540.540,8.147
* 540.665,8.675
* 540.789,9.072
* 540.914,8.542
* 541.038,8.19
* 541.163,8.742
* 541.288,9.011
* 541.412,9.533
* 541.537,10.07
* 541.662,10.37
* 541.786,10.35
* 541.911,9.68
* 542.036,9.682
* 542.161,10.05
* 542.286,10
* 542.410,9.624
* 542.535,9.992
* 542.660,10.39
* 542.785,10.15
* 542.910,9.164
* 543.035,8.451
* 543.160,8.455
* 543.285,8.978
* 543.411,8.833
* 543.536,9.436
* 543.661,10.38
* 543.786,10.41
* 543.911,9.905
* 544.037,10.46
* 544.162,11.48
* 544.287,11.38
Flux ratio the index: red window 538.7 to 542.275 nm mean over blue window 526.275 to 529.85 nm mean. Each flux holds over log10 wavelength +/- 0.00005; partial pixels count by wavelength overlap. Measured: 1.21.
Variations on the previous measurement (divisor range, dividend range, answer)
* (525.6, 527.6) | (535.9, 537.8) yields 1.31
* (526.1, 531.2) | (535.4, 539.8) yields 1.19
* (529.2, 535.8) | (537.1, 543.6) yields 1.09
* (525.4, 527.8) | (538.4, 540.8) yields 1.32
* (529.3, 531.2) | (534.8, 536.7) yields 1.11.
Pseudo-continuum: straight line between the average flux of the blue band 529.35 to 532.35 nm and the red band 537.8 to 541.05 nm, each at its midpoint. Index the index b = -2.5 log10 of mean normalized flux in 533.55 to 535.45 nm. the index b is 0.03 mag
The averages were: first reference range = 8.58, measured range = 8.72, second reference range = 9.46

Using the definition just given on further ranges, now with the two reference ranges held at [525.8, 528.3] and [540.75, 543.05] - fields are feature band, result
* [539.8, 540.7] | 0.02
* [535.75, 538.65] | -0.08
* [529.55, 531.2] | -0.10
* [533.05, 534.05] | -0.13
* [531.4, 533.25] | -0.06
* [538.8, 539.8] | -0.03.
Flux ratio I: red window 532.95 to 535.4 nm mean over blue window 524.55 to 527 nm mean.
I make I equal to 1.19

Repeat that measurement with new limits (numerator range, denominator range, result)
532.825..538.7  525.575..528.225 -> 1.24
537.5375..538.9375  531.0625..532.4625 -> 1.16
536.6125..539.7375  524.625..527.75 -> 1.29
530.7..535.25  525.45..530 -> 1.10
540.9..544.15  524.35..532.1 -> 1.19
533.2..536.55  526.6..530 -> 1.15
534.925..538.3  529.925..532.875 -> 1.09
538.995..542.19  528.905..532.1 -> 1.08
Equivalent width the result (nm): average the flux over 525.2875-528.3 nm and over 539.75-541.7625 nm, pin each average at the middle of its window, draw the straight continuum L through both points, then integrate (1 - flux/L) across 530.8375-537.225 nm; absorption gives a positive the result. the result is -0.38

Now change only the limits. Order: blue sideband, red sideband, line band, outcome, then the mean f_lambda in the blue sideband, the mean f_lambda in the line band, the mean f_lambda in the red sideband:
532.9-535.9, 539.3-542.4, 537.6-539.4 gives -0.17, 8.93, 9.99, 9.27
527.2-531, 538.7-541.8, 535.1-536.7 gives -0.13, 8.52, 9.73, 9.3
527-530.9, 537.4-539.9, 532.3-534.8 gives 0.13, 8.38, 8.57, 9.74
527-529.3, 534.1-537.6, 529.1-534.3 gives -0.01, 8.27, 8.62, 8.98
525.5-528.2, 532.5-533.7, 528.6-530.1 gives -0.10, 7.38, 8.39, 8.67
